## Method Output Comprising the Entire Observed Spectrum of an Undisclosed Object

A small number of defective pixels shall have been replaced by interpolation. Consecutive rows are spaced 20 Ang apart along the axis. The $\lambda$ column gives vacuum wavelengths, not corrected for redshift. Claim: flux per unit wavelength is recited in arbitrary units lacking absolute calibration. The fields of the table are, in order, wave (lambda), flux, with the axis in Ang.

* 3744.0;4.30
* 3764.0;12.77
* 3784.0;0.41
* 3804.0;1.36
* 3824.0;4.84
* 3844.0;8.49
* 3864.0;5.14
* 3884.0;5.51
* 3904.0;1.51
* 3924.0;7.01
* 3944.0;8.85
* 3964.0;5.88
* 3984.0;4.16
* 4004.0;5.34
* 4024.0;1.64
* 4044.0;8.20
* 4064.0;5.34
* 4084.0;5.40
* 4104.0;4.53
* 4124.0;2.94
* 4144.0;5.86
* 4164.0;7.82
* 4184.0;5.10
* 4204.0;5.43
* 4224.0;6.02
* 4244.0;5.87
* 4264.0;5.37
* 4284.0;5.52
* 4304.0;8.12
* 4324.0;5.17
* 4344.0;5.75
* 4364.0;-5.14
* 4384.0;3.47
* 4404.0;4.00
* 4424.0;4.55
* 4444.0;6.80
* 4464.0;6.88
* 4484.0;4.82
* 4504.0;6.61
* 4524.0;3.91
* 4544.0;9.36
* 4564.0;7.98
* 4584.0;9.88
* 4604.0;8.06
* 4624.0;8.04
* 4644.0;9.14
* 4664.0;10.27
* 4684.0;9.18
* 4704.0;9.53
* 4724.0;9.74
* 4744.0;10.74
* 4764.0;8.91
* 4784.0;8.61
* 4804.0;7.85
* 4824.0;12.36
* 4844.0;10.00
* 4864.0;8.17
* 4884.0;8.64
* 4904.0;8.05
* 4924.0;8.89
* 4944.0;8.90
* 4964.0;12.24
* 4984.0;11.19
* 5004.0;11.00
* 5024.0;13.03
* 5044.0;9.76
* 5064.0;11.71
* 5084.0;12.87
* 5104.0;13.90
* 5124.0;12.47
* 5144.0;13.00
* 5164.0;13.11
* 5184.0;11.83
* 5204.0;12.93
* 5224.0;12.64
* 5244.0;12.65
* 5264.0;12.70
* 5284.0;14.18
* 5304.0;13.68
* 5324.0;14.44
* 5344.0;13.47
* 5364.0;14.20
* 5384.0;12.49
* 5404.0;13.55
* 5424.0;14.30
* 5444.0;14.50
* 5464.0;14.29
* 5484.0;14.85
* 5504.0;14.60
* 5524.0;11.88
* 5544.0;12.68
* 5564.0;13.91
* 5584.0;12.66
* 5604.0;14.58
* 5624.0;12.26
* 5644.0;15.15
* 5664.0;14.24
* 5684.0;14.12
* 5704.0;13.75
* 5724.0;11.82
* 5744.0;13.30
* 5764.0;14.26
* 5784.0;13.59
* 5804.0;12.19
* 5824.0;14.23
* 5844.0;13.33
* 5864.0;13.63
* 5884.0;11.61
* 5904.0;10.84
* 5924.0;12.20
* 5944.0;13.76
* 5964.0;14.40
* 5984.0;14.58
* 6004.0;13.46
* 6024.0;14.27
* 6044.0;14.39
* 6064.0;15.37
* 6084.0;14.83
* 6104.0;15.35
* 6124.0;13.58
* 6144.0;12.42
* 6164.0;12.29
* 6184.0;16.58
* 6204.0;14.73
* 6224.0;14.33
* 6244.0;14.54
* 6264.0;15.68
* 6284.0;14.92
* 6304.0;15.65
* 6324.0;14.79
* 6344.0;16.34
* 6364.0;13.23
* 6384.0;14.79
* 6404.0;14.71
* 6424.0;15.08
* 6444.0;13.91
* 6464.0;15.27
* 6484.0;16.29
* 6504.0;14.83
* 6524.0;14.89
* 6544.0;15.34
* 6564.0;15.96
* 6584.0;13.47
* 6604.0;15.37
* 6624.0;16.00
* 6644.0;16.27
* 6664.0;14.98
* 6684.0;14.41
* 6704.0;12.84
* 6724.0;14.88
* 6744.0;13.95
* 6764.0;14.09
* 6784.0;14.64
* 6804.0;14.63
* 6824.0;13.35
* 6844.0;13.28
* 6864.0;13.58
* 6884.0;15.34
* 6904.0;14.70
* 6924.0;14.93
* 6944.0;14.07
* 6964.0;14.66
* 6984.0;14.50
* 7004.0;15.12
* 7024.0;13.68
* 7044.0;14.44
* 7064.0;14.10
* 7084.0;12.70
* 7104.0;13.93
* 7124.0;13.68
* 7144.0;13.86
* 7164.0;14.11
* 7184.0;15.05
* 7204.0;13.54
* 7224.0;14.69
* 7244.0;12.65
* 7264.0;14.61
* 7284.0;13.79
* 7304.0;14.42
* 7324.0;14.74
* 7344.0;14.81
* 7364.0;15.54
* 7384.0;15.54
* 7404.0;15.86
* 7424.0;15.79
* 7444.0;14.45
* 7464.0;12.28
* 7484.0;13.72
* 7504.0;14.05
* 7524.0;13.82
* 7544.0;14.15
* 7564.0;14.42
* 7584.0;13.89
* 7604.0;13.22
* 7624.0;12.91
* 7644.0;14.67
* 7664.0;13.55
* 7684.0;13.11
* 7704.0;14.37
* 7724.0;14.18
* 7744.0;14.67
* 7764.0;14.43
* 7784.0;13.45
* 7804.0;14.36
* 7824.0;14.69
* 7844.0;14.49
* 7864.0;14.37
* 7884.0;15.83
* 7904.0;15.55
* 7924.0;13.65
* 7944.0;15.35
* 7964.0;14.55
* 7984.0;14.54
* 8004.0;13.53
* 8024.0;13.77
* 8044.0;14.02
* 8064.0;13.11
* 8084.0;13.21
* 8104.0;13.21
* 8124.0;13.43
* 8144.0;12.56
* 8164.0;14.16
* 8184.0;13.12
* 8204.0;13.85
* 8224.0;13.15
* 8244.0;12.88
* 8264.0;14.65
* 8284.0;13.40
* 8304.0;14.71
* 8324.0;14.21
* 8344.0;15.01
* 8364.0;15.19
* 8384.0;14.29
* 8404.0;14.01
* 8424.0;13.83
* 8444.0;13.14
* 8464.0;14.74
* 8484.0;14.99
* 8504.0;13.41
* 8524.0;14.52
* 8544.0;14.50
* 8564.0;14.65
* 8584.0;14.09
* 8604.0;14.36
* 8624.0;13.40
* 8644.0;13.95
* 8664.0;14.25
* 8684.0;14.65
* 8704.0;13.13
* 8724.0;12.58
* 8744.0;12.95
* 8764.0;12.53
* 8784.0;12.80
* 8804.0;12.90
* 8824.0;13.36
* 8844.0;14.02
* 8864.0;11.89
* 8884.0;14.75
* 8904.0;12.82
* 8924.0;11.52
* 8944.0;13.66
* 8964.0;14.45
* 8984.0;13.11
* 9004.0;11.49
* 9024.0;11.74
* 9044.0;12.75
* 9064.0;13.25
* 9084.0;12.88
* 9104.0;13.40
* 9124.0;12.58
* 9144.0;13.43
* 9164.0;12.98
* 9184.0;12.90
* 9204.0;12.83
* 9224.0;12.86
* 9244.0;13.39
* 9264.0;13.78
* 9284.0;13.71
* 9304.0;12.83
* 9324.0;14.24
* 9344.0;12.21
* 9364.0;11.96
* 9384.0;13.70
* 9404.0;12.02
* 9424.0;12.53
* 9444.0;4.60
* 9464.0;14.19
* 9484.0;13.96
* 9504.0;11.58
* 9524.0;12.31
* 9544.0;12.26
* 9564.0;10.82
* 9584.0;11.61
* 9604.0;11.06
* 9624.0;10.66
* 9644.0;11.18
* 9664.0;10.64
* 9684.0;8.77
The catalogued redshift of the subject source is 0.138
